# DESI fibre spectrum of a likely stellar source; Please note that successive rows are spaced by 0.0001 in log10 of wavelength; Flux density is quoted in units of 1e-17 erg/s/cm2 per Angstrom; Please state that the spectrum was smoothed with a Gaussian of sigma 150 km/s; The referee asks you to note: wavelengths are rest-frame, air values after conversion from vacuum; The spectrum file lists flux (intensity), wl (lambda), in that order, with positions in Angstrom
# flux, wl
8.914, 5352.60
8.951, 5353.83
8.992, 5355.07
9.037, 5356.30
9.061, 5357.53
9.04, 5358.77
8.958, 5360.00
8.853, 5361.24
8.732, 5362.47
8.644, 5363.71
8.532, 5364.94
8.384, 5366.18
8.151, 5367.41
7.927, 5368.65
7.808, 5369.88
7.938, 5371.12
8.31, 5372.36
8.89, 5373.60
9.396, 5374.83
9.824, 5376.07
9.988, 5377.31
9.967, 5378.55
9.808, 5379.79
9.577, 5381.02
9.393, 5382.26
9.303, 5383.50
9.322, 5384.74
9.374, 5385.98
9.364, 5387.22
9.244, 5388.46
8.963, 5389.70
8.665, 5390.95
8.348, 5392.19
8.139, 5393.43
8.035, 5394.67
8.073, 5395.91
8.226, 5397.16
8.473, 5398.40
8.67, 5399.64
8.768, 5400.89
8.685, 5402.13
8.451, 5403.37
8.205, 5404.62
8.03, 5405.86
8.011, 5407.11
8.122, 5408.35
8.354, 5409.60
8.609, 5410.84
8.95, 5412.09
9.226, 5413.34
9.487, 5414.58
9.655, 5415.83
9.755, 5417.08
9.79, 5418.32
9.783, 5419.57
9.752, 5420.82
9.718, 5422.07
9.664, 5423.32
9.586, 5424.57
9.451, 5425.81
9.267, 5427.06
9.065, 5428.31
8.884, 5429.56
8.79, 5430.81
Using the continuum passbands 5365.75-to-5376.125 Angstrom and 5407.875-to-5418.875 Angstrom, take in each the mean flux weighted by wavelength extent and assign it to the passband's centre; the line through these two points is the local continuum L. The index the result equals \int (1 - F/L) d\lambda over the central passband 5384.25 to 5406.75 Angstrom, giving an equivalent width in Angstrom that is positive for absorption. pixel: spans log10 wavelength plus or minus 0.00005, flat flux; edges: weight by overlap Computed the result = 0.6 Angstrom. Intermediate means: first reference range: 8.45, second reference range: 9.12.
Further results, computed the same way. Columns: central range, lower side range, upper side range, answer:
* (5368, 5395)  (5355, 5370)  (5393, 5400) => -1.80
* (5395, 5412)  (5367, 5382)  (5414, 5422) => 1.96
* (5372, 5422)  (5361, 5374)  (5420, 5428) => -0.08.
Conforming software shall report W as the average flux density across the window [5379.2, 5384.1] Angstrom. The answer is 9.53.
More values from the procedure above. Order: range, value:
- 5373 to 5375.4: 9.17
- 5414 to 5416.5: 9.55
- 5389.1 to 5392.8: 8.64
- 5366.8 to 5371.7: 7.95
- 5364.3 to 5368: 8.37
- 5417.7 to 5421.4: 9.77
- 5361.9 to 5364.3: 8.67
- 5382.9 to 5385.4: 9.31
